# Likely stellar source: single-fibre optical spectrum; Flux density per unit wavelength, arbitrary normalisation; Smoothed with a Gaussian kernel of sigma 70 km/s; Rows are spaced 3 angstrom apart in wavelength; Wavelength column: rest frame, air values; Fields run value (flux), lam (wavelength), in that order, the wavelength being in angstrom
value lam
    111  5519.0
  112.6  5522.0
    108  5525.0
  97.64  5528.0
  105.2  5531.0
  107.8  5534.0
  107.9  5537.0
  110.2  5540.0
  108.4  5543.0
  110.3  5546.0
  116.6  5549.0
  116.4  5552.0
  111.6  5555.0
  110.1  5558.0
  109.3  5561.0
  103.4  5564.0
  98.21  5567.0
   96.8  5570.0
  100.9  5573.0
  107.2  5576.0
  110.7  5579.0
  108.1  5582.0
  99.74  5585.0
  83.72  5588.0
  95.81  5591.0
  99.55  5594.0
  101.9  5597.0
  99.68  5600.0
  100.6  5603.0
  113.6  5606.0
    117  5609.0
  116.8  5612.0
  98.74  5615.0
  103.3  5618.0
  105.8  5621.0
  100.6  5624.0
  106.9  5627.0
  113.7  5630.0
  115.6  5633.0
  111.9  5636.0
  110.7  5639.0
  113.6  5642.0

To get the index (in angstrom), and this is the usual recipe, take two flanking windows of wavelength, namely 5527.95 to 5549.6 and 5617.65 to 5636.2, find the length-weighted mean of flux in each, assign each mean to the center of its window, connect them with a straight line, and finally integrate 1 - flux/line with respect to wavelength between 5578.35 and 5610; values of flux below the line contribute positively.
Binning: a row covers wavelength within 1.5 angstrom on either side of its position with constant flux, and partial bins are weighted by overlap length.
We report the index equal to 1.8 angstrom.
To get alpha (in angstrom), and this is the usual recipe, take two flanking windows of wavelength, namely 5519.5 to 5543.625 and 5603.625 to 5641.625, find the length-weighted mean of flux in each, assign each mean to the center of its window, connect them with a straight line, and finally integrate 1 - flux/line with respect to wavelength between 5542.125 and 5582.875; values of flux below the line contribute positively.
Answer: 0.1 angstrom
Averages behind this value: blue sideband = 107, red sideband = 109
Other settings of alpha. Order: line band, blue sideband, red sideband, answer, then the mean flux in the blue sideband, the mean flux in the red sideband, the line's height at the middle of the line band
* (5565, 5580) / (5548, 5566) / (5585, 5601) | 0.28 angstrom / 111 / 96.4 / 105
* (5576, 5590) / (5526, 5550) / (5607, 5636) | 0.95 angstrom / 108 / 109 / 108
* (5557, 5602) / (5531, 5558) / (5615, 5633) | 2.99 angstrom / 111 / 106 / 109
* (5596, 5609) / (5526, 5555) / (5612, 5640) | 0.32 angstrom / 109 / 108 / 108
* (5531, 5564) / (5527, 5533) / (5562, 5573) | -2.94 angstrom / 102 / 100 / 101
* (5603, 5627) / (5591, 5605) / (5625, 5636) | -0.31 angstrom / 100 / 112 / 106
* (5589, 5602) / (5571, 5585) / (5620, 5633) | 0.94 angstrom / 106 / 108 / 106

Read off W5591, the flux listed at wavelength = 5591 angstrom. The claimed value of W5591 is 95.81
